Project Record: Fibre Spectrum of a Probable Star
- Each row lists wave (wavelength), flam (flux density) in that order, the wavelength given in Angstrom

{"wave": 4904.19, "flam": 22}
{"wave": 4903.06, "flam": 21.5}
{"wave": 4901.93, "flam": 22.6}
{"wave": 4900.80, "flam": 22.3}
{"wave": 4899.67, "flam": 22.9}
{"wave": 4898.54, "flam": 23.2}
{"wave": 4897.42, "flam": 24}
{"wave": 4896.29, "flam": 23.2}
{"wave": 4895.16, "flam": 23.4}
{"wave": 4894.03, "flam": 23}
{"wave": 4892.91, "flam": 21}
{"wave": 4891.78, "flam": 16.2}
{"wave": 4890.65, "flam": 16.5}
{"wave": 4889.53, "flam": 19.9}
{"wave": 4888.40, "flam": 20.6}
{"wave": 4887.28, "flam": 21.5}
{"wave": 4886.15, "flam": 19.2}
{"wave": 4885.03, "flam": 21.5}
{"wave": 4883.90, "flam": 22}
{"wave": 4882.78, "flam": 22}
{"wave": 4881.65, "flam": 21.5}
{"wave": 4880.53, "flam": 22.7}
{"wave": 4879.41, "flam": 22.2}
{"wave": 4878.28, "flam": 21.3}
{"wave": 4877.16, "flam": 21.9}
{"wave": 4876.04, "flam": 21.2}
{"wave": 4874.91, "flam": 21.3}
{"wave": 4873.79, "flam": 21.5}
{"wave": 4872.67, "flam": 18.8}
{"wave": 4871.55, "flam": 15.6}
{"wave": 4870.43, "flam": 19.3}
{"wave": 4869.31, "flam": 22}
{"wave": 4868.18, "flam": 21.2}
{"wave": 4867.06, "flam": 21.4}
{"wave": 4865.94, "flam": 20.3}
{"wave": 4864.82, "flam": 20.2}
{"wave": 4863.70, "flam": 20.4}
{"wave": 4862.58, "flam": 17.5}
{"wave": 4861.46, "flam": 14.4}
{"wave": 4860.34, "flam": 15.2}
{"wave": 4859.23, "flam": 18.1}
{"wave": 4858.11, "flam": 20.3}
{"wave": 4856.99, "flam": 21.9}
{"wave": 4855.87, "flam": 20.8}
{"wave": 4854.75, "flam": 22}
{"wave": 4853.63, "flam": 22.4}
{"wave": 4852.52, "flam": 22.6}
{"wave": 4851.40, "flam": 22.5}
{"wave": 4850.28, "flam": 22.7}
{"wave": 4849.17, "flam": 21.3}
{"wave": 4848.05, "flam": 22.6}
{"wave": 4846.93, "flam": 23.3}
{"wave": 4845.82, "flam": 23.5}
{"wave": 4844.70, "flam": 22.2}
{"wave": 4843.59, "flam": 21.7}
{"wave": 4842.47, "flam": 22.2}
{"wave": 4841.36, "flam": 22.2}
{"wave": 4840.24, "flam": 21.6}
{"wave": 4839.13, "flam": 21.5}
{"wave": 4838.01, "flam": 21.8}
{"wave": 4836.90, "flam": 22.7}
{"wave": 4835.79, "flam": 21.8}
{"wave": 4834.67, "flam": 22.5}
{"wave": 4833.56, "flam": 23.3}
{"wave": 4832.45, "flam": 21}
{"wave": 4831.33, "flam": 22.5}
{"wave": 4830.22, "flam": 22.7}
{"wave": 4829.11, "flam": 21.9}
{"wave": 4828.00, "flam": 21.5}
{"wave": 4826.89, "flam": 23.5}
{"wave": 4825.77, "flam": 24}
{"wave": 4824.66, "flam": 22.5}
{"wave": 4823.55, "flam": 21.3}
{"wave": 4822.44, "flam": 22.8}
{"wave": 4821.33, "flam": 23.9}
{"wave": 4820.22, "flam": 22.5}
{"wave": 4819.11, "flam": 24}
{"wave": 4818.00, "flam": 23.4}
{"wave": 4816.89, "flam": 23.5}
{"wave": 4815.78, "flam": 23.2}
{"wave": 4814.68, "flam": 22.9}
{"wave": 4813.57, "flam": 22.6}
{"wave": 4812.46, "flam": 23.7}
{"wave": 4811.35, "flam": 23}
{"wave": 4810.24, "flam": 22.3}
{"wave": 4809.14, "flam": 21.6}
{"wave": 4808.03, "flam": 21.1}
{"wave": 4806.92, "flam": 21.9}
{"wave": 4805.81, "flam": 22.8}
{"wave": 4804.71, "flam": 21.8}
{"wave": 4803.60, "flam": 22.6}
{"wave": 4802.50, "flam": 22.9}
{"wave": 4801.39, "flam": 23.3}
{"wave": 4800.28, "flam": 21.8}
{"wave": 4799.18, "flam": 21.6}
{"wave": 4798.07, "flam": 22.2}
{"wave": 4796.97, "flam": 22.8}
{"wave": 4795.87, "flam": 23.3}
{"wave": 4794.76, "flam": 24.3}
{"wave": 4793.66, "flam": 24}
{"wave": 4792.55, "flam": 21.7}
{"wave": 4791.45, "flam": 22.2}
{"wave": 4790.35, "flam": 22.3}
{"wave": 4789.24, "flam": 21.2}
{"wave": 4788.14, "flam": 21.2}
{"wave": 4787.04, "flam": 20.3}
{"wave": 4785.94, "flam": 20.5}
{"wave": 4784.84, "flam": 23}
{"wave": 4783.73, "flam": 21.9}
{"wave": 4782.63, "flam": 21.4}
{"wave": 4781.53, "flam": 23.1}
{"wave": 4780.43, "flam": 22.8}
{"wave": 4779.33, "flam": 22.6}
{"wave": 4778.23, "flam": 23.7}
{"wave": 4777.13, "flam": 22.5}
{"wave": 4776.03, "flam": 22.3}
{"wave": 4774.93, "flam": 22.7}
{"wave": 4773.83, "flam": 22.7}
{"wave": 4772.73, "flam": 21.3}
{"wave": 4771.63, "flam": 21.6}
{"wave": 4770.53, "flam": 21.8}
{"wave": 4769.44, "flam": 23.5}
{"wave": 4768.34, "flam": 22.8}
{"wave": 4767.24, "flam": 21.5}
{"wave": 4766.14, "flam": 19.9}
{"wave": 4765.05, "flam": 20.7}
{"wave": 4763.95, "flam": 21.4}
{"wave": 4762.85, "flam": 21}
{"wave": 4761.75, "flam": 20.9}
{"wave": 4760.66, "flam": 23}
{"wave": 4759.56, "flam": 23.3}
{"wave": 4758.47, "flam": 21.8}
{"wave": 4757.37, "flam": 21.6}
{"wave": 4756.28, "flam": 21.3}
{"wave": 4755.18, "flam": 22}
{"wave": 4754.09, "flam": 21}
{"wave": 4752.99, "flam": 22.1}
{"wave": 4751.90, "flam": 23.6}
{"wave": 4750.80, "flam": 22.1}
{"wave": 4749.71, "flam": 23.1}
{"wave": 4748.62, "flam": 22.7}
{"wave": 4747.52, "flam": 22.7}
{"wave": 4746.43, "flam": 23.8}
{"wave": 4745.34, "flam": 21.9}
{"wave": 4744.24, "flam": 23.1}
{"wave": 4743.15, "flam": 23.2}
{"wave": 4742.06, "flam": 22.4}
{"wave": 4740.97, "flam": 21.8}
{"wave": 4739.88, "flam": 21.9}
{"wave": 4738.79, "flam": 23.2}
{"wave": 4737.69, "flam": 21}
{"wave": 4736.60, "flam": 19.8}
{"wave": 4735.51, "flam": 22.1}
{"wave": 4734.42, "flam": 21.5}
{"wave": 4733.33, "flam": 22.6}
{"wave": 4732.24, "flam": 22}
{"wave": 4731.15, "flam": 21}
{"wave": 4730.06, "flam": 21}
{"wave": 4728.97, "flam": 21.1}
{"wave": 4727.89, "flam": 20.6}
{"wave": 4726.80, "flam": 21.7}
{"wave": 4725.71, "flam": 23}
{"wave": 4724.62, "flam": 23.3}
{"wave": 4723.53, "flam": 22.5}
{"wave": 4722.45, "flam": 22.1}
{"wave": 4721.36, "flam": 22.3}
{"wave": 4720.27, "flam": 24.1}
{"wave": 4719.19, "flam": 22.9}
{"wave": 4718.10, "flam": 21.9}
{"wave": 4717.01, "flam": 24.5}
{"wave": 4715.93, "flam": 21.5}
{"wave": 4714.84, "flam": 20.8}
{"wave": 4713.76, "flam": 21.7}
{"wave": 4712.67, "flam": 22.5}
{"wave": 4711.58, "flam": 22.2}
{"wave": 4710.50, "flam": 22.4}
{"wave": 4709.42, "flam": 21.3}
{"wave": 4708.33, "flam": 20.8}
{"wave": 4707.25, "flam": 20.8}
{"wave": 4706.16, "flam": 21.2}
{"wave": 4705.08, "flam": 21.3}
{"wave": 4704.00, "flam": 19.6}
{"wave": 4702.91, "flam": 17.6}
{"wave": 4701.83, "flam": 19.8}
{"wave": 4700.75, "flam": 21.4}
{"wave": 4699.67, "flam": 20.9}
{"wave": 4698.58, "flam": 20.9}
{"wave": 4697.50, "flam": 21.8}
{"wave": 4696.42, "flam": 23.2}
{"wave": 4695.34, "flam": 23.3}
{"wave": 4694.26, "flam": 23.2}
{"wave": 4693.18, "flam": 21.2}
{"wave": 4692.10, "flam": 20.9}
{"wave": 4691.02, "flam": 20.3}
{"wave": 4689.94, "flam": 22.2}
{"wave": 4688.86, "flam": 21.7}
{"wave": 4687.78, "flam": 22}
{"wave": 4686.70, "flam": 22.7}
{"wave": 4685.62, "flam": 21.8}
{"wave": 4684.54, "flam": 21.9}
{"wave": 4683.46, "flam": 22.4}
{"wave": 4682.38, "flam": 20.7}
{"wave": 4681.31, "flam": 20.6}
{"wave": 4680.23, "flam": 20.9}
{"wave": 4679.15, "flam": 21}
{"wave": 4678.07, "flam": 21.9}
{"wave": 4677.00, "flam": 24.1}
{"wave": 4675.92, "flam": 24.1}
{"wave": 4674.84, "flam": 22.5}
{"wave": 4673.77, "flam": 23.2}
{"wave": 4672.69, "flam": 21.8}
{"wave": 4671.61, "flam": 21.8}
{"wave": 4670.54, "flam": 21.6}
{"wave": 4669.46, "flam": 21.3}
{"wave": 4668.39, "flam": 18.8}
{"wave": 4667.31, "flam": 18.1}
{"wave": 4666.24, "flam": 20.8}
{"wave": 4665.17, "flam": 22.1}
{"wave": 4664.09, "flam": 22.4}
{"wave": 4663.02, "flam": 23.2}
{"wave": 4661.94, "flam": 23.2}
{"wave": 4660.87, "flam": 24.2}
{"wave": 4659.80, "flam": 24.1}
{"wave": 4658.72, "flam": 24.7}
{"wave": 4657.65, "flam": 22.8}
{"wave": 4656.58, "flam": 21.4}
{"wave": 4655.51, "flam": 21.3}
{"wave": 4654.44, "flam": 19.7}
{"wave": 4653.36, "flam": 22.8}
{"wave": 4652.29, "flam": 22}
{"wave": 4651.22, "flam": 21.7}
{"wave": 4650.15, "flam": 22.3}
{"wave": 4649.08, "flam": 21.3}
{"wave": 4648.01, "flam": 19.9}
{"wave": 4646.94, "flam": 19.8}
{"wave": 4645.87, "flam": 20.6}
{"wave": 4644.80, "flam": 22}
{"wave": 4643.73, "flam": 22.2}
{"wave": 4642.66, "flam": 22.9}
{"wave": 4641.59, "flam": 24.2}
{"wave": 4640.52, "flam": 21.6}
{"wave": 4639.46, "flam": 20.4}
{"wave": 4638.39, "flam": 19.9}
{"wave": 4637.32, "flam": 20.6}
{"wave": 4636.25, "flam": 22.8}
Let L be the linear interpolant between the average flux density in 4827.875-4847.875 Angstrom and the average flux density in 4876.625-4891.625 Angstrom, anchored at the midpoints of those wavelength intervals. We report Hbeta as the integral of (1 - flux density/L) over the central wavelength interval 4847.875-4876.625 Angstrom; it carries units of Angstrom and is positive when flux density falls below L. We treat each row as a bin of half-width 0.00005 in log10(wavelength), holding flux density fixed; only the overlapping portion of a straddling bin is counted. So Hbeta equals 1.7 Angstrom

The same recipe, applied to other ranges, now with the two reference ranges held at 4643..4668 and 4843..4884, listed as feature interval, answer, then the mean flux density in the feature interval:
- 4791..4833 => -3.1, 22.6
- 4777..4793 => -0.6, 22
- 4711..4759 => -1.6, 22.2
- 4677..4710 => 0.5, 21.4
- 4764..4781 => -0.7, 22.1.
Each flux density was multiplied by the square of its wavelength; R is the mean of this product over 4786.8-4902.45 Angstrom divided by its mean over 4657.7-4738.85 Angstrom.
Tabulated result 1.1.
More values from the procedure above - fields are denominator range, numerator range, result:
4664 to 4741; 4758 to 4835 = 1.07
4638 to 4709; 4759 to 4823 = 1.09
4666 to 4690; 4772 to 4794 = 1.07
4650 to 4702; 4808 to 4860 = 1.09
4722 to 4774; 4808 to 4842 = 1.06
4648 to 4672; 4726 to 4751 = 1.04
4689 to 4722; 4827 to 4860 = 1.08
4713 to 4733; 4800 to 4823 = 1.07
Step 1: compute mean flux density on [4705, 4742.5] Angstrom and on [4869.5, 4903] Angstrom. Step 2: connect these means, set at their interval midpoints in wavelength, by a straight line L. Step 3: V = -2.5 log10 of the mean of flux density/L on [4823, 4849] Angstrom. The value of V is -0.05 mag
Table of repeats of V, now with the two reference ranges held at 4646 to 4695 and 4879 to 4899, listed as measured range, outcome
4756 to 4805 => -0.03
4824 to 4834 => -0.05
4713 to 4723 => -0.04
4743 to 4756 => -0.04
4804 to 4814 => -0.04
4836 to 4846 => -0.03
